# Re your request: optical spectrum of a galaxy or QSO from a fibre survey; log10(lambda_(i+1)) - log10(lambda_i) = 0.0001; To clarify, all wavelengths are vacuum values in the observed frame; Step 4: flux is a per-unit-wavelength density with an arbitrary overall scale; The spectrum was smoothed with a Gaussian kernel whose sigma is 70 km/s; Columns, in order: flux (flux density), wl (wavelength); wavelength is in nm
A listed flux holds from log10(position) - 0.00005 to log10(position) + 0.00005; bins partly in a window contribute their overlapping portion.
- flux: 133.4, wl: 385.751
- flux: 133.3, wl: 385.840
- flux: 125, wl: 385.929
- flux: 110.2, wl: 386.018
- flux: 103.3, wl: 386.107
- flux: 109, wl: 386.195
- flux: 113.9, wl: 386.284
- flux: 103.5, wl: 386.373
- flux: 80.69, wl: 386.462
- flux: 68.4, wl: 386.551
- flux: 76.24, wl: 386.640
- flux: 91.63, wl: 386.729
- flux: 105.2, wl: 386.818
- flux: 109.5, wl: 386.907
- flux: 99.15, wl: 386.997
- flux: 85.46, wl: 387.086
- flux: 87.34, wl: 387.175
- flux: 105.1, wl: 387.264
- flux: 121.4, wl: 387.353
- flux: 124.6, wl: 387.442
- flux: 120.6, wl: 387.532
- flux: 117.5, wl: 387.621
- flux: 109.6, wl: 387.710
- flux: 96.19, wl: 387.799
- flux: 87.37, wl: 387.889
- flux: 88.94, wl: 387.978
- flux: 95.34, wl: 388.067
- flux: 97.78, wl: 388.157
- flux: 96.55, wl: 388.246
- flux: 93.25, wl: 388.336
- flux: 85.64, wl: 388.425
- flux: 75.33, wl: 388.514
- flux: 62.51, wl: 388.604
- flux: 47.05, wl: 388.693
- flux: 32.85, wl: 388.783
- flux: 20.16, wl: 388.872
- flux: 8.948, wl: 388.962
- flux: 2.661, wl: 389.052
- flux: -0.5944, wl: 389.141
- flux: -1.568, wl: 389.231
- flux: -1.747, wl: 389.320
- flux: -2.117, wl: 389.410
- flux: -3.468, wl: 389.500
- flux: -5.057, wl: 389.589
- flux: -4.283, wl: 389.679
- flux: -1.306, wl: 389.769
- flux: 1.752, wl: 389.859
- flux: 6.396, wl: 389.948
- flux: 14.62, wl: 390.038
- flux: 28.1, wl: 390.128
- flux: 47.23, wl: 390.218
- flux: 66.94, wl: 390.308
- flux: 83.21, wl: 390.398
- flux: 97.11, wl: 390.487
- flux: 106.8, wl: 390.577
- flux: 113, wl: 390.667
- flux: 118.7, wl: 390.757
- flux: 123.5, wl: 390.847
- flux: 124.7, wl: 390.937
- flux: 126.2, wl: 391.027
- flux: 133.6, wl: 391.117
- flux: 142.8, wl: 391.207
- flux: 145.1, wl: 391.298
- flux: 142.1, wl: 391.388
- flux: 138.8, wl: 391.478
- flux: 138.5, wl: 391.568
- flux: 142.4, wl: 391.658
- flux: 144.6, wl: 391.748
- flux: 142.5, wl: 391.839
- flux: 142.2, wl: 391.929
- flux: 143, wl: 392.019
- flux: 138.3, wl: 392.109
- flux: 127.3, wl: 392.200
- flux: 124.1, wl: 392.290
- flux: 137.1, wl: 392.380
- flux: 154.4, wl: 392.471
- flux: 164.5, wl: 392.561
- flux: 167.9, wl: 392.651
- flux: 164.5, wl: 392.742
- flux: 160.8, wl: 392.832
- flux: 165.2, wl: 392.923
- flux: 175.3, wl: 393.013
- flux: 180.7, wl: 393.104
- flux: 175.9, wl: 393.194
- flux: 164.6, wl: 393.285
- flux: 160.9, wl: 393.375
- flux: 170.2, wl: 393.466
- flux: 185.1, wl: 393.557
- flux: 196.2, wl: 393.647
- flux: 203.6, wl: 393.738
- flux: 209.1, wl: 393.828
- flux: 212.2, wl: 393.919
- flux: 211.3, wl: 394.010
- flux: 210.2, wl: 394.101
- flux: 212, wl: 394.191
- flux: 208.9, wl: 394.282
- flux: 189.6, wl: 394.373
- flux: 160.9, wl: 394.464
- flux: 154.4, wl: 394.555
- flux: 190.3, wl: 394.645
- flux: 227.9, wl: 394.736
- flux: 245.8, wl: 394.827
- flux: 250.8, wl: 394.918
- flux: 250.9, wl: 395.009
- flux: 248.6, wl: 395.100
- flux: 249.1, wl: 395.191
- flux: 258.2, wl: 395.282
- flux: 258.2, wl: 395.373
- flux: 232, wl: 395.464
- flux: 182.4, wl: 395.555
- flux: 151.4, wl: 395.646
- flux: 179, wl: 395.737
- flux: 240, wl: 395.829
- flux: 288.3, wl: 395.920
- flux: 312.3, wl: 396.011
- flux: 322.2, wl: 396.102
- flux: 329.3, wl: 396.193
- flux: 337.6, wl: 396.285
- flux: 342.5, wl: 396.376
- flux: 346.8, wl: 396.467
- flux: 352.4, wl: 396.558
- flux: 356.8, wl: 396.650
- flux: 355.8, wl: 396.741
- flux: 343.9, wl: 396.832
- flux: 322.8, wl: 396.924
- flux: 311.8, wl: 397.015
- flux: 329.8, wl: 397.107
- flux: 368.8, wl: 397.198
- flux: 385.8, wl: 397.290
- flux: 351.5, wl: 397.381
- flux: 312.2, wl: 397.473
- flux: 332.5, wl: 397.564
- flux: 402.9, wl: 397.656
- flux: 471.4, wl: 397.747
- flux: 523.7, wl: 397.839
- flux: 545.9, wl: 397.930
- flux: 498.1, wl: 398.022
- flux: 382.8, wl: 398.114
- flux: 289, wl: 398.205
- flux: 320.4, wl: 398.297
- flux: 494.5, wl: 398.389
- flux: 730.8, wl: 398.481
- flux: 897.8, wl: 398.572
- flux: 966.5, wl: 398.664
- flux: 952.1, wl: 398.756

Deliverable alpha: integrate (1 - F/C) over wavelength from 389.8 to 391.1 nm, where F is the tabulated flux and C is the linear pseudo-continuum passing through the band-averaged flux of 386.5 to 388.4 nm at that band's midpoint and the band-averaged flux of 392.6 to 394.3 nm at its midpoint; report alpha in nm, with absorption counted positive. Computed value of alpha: 0.62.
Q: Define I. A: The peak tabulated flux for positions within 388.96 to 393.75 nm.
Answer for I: 203.6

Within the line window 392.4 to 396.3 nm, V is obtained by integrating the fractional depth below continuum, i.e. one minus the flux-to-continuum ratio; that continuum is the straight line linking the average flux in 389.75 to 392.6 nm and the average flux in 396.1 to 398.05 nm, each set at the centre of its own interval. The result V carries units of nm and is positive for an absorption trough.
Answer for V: 0.62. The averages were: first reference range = 109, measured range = 211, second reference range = 375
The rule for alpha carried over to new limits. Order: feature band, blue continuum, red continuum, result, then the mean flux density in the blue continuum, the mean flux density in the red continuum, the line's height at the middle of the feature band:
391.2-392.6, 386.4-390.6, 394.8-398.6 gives 0.30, 62.1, 348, 181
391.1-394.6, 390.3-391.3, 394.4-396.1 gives 0.03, 116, 229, 168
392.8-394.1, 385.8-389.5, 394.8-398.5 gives 0.32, 79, 335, 244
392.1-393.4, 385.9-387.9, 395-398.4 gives 0.44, 102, 330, 238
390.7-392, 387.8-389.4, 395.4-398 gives 0.10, 52.3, 334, 148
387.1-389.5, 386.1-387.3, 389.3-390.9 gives 0.32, 95.3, 45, 71.7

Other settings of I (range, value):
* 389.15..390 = 6.396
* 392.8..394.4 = 212.2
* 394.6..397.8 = 471.4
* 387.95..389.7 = 97.78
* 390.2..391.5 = 145.1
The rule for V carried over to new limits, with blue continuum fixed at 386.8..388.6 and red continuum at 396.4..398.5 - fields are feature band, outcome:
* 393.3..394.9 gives 0.52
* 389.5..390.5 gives 0.85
